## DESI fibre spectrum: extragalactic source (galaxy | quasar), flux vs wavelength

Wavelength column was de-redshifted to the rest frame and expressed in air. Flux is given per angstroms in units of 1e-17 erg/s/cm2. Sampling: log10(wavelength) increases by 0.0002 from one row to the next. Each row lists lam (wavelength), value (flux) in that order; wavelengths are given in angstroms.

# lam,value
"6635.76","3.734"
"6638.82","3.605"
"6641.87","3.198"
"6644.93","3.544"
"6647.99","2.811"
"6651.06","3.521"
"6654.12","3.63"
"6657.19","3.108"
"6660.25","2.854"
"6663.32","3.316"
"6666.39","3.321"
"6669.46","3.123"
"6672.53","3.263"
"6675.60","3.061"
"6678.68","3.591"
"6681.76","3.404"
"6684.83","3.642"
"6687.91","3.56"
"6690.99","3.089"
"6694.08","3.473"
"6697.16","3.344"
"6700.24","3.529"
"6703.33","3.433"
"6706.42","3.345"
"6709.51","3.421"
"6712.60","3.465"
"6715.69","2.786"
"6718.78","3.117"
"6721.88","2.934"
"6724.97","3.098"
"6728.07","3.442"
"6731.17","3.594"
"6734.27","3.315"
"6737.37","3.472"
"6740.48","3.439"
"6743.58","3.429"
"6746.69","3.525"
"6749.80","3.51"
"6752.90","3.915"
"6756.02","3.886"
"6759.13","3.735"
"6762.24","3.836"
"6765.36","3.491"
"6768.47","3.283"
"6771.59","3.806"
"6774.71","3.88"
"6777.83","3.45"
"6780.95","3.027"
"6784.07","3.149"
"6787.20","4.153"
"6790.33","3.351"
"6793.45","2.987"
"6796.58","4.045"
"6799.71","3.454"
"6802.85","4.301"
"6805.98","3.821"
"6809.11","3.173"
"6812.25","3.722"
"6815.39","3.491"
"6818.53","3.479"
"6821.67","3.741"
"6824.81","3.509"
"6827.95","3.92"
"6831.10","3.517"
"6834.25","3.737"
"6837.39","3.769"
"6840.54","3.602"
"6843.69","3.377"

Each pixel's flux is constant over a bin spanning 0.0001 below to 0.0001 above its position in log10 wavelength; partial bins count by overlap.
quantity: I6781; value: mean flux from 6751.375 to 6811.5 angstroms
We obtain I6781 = 3.62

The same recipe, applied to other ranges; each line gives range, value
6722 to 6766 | 3.53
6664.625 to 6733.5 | 3.32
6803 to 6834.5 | 3.64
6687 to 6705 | 3.4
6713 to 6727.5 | 3.05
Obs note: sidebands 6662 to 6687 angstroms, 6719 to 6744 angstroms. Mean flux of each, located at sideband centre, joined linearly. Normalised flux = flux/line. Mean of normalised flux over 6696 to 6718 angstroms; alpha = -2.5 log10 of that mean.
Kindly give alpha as 0.00 mag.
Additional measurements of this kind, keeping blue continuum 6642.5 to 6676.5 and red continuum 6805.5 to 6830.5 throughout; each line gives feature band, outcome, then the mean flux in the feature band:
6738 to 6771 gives -0.05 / 3.61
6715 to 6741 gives 0.05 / 3.25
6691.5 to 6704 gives -0.03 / 3.42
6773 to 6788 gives 0.00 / 3.5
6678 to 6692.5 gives -0.05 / 3.45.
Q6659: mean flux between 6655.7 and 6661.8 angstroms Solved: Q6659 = 2.98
